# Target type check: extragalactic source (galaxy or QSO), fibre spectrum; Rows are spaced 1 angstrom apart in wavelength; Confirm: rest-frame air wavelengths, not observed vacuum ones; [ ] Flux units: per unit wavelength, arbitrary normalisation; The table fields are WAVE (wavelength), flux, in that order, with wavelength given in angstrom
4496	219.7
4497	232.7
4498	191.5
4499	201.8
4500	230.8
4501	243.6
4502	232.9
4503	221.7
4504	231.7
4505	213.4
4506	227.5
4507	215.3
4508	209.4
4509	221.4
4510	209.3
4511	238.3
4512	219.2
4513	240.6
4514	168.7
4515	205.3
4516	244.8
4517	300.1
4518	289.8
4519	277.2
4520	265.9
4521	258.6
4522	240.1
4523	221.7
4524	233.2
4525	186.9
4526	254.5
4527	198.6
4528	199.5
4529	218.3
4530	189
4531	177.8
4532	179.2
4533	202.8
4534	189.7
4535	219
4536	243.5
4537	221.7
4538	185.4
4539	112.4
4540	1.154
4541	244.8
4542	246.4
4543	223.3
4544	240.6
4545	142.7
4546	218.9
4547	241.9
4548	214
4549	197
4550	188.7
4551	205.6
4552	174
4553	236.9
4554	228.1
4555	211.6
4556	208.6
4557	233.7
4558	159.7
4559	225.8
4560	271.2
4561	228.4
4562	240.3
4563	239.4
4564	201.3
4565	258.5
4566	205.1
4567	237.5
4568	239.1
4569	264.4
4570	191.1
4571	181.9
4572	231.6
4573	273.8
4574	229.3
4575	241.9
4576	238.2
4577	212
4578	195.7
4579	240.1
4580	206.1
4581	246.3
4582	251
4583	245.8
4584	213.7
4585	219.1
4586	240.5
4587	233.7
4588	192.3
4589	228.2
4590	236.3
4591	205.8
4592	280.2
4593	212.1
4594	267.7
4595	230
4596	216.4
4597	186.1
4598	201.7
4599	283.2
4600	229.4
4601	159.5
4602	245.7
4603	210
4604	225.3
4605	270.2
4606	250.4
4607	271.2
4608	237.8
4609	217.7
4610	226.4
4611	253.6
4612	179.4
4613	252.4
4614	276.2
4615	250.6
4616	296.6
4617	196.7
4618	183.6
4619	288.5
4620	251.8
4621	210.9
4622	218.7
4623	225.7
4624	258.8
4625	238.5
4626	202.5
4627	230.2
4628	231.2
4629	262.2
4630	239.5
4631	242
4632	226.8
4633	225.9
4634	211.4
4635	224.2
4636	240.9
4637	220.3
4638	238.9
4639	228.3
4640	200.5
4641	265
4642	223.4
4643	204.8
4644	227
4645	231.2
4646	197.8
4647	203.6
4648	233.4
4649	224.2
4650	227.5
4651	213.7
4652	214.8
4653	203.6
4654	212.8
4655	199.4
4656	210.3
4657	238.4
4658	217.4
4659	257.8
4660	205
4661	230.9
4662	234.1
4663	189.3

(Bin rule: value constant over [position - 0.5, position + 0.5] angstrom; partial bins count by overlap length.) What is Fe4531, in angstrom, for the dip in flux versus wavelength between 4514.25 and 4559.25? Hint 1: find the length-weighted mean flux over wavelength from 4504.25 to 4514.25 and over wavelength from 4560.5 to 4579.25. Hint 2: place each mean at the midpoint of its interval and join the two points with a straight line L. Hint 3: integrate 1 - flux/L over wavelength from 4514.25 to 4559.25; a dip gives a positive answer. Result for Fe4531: 2.13 angstrom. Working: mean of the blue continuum 218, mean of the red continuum 229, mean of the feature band 212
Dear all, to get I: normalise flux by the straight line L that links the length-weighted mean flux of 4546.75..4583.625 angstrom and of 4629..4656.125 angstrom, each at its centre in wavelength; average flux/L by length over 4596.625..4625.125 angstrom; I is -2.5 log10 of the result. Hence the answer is -0.05 mag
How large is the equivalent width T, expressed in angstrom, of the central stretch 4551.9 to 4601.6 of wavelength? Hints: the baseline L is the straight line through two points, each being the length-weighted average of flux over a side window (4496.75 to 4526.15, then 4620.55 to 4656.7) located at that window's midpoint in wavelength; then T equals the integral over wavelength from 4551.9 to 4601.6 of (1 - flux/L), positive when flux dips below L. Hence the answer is 0.3 angstrom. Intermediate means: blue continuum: 231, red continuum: 224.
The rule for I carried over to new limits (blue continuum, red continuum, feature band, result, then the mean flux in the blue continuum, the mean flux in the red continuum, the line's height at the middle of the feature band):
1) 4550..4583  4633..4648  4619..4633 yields -0.056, 225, 223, 223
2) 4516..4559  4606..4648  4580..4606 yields -0.022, 212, 232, 225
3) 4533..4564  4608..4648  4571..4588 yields -0.067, 206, 231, 216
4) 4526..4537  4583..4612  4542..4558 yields 0.007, 205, 230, 212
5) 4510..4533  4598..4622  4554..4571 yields 0.031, 227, 237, 231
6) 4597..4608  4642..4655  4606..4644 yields -0.045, 233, 216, 224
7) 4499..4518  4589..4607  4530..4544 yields 0.200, 227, 231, 229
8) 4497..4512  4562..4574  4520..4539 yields 0.067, 221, 230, 224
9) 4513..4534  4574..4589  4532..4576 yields 0.066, 225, 227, 226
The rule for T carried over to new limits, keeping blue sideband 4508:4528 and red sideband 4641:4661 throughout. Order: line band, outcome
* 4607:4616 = -0.7 angstrom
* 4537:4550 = 2.3 angstrom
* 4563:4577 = -0.1 angstrom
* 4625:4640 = -0.5 angstrom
